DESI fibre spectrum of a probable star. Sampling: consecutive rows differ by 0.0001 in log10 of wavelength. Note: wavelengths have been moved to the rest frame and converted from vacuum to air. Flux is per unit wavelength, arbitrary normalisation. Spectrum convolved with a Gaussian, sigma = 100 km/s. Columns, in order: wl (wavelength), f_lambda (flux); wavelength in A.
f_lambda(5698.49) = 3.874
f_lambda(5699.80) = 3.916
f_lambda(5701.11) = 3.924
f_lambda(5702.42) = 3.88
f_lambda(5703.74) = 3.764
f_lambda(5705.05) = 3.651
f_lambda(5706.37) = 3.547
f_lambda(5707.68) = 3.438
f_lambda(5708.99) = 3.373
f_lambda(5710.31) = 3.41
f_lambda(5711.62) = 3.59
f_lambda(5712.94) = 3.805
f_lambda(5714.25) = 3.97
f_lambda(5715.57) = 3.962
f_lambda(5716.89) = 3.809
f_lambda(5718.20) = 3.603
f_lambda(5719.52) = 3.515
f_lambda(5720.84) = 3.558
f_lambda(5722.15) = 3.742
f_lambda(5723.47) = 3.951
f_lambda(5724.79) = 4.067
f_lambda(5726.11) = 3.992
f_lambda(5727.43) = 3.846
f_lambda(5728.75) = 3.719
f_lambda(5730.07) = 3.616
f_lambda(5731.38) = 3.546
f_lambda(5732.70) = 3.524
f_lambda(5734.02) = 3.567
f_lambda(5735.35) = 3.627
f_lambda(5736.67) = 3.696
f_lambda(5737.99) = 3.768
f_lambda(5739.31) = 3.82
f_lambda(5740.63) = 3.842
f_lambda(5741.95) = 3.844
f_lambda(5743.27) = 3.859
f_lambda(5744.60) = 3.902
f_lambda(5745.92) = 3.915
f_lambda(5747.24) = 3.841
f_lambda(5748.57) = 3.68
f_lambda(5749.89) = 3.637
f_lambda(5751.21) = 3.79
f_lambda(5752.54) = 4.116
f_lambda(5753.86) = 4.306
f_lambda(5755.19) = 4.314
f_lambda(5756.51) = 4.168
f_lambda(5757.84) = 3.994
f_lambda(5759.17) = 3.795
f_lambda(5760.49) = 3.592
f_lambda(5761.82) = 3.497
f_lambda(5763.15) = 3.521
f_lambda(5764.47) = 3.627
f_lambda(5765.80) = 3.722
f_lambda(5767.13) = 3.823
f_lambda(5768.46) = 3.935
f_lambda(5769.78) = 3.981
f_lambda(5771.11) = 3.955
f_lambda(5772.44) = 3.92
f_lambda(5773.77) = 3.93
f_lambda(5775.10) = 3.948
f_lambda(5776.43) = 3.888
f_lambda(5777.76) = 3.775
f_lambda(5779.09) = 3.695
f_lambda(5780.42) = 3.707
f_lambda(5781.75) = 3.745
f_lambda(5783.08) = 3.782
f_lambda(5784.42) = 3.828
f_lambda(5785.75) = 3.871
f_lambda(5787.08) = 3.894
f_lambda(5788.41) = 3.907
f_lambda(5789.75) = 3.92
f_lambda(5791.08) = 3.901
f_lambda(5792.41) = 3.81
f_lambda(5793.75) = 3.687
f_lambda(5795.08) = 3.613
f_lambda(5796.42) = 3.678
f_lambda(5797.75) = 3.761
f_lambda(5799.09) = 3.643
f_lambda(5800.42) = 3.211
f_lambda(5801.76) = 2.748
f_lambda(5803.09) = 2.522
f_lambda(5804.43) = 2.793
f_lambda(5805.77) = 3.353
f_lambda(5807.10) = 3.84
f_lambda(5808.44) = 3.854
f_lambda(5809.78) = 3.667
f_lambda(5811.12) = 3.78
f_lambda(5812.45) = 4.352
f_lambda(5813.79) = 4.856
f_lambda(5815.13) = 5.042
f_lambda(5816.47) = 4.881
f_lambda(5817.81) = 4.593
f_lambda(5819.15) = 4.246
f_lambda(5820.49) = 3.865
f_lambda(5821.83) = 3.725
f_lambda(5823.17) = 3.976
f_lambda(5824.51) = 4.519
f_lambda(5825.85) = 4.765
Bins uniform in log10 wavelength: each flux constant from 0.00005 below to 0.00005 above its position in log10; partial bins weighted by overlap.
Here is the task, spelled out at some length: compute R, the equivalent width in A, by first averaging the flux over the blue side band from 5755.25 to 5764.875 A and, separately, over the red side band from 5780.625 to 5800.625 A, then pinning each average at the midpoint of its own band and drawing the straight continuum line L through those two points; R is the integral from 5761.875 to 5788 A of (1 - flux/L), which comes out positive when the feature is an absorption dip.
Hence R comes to -0.3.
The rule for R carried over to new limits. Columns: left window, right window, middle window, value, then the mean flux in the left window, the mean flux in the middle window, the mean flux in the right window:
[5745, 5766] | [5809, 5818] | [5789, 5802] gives 1.9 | 3.85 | 3.63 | 4.44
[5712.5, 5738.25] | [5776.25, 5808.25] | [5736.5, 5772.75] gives -1.7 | 3.74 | 3.85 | 3.61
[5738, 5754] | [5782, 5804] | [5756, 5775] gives -0.3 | 3.86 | 3.82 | 3.6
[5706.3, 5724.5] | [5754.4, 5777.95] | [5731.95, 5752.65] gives 0.0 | 3.68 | 3.77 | 3.86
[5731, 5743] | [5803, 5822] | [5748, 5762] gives -0.5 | 3.7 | 3.91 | 4.01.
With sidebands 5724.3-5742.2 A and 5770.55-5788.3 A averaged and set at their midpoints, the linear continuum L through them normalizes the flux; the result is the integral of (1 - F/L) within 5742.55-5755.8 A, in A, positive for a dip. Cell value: -0.55 A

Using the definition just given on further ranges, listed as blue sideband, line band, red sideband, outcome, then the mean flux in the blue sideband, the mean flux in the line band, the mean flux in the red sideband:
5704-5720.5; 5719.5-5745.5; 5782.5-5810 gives -0.9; 3.64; 3.76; 3.58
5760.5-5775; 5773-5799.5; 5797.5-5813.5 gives -1.2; 3.79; 3.8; 3.49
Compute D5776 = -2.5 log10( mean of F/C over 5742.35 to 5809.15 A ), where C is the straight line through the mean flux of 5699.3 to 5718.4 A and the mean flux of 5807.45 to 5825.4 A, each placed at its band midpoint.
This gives 0.084 mag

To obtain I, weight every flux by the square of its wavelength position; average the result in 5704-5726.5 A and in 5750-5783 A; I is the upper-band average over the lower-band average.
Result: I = 1.06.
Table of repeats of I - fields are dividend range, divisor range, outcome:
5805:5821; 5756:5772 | 1.12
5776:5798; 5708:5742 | 1.04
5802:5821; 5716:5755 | 1.07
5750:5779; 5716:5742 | 1.05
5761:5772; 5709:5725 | 1.03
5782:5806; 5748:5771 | 0.93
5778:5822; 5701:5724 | 1.07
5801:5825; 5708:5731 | 1.08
